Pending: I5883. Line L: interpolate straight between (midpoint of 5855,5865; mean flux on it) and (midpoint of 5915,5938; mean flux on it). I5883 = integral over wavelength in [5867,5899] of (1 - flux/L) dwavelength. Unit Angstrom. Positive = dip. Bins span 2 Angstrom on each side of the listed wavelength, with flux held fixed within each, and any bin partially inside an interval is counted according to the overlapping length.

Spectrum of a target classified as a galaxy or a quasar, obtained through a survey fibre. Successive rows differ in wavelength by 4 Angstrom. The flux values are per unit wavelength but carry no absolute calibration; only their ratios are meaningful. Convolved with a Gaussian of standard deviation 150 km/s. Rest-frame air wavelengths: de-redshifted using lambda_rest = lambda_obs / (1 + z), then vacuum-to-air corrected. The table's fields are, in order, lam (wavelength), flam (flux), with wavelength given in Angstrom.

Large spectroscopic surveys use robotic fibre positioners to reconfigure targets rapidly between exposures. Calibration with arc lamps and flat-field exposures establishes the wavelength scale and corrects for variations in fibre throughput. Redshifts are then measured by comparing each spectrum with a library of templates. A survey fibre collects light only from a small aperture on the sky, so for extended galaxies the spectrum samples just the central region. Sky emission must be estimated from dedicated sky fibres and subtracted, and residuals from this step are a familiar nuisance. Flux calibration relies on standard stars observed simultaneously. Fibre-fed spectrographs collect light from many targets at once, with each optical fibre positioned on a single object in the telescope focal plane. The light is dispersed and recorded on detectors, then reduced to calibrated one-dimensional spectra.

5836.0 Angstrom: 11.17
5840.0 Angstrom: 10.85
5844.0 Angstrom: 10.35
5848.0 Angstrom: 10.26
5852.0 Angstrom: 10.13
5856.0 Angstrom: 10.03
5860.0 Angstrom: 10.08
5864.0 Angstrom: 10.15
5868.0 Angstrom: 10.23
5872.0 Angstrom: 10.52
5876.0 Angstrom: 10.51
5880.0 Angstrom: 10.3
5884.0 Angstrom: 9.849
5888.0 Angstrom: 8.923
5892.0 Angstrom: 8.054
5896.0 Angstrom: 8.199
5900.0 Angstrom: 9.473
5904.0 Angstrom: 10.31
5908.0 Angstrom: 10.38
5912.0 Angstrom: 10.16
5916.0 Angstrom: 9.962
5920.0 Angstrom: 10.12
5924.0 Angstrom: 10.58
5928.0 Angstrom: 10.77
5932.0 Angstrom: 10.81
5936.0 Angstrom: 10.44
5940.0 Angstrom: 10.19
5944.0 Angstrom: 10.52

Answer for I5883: 2.08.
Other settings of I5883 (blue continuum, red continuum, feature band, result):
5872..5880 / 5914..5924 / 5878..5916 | 2.8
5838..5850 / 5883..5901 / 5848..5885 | -2.0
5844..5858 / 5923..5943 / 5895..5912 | 1.1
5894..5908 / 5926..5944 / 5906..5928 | -0.7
